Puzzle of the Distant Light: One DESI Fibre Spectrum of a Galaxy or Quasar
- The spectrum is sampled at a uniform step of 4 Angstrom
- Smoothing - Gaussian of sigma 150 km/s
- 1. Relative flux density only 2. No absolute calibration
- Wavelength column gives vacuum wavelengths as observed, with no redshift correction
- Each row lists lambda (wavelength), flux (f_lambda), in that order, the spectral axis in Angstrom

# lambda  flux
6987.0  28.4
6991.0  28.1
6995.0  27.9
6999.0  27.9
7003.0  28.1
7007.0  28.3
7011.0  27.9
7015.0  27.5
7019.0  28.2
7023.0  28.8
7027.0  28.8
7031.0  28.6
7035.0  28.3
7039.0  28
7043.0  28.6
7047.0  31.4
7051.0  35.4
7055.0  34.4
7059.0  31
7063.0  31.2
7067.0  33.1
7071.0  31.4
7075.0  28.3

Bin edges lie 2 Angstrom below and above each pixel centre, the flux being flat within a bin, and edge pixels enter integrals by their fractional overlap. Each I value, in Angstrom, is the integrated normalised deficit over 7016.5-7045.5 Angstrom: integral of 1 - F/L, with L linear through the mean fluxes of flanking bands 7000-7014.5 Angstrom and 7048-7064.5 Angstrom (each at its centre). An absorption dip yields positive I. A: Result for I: 1.8 Angstrom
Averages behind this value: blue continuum 28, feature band 28.5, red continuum 33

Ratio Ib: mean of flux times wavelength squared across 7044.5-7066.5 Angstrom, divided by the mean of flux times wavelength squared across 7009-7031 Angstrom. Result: 1.17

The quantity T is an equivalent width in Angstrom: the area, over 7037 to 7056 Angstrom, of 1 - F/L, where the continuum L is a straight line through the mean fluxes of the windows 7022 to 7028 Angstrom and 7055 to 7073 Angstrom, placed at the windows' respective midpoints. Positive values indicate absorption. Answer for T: -0.5 Angstrom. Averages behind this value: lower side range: 28.8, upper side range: 32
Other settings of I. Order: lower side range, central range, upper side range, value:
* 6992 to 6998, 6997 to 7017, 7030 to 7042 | 0.1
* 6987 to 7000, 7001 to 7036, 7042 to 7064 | 1.8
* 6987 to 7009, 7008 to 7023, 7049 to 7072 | 0.7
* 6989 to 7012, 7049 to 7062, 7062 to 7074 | -1.0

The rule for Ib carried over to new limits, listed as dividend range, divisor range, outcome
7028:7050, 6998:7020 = 1.06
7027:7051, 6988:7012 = 1.06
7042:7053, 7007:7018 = 1.16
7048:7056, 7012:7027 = 1.23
